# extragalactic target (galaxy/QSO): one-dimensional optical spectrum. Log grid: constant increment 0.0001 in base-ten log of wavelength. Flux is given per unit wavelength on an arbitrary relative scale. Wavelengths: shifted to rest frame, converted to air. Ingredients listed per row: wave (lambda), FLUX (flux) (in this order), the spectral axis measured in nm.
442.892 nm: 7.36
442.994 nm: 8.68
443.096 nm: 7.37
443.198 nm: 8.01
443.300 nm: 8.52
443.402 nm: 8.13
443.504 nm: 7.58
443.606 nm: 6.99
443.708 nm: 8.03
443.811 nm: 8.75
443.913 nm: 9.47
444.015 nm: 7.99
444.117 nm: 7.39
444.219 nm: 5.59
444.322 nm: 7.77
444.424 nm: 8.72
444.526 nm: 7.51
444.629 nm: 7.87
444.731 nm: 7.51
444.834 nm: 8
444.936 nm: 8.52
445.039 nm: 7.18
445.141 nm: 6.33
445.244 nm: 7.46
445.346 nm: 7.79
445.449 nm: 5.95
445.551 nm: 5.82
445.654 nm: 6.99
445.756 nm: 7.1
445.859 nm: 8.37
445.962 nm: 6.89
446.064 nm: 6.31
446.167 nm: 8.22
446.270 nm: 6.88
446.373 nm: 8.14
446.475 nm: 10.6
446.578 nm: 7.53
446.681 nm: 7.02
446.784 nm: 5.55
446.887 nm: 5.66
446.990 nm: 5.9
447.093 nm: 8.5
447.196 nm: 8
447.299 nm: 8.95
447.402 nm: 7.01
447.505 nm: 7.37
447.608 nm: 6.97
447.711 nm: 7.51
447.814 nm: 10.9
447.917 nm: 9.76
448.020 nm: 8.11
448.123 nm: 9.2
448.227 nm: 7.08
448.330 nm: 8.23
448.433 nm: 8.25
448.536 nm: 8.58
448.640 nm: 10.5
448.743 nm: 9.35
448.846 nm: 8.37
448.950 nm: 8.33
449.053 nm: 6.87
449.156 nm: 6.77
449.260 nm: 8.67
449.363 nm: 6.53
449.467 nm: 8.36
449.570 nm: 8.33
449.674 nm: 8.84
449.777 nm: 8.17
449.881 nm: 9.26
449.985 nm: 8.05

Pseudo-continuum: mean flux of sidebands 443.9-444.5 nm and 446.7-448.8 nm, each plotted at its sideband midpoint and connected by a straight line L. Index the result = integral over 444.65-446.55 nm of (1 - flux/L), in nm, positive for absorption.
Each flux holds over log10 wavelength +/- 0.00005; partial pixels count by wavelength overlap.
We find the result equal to 0.10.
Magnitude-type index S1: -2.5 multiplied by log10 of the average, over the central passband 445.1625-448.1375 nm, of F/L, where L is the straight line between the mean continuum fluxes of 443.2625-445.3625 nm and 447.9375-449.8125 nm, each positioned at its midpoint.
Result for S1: 0.06 mag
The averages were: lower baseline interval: 7.76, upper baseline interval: 8.28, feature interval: 7.57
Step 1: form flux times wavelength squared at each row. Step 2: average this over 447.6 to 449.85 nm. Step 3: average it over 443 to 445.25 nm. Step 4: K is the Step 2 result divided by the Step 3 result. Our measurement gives 1.1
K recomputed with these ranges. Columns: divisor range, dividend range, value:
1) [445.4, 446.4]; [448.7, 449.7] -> 1.15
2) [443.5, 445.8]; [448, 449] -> 1.17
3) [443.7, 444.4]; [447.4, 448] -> 1.08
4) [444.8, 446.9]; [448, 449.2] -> 1.16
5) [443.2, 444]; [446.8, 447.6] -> 0.90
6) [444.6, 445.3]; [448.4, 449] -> 1.20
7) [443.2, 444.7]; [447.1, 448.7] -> 1.09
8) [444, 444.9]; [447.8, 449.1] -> 1.16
